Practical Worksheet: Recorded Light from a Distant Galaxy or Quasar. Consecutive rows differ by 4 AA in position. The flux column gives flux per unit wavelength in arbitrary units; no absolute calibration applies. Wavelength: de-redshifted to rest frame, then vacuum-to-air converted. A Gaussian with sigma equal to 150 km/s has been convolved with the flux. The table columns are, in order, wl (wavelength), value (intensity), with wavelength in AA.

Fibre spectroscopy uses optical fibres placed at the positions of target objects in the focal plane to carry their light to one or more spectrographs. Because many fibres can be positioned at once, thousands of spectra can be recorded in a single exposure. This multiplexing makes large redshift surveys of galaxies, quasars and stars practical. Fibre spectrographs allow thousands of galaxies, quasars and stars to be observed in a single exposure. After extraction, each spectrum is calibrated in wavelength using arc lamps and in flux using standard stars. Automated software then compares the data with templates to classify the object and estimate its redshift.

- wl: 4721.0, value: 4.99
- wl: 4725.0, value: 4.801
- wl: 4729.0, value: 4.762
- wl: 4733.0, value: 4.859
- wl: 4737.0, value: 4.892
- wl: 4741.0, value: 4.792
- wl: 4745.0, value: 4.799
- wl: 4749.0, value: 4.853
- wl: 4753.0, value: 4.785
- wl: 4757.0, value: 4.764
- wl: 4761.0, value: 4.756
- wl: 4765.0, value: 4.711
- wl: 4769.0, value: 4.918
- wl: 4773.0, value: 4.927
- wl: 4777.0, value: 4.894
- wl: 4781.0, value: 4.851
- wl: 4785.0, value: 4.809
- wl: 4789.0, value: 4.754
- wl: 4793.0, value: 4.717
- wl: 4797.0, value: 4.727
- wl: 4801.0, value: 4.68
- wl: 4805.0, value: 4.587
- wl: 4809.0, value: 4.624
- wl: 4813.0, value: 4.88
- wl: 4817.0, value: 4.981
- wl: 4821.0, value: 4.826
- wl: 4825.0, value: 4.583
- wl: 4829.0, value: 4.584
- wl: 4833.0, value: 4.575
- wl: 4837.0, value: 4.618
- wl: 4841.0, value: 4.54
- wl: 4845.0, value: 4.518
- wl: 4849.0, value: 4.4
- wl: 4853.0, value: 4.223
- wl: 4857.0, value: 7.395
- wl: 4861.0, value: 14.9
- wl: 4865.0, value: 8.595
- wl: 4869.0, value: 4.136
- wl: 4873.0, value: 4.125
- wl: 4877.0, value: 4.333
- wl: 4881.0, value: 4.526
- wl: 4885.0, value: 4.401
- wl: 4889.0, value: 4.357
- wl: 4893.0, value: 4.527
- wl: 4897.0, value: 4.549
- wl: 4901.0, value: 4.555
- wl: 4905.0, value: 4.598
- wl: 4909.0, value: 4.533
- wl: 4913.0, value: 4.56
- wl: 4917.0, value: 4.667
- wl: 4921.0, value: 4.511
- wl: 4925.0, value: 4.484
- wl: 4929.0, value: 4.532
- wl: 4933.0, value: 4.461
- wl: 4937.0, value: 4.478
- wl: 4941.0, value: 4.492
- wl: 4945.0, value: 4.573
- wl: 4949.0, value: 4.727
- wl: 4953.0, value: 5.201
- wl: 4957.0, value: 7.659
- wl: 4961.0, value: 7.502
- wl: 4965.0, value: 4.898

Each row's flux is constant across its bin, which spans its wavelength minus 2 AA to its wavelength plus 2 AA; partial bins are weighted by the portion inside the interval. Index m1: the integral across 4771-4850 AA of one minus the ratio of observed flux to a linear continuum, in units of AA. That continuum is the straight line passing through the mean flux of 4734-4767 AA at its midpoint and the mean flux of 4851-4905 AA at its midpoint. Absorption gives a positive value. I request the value 7.64 AA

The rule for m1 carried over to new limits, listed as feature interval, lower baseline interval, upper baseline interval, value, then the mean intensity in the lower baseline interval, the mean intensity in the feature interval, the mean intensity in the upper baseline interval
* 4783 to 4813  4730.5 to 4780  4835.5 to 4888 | 2.8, 4.83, 4.71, 5.73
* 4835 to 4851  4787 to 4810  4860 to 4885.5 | 3.1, 4.68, 4.52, 6.22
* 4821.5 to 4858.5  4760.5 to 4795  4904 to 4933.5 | -0.8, 4.82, 4.79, 4.55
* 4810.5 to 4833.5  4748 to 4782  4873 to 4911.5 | -0.4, 4.83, 4.75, 4.47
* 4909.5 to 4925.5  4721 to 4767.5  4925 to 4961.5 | 1.7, 4.81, 4.56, 5.16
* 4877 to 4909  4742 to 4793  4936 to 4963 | 5.0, 4.81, 4.49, 5.56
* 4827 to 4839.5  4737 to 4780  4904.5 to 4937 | 0.3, 4.82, 4.59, 4.54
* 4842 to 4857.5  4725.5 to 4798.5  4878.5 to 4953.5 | -0.7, 4.81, 4.88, 4.55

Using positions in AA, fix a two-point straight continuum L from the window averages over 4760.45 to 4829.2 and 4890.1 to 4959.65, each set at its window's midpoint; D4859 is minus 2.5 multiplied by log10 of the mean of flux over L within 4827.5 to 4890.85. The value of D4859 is -0.16 mag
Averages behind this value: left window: 4.77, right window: 4.79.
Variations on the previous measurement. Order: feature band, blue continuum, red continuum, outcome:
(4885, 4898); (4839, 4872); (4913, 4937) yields 0.22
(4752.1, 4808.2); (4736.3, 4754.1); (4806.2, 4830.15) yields 0.00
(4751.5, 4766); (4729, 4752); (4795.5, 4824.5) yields 0.01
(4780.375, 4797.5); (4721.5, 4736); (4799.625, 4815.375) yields -0.01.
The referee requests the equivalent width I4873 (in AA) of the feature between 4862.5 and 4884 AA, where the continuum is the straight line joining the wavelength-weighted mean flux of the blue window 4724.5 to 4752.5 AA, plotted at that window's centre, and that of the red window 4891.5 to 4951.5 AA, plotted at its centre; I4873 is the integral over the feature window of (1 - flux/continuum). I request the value -3.3 AA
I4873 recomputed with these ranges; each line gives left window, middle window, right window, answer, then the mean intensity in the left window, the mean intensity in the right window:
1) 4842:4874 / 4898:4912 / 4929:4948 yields 2.09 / 6.55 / 4.52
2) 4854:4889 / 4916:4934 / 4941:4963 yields 4.39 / 6.36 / 5.8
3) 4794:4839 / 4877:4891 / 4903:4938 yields 0.55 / 4.7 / 4.54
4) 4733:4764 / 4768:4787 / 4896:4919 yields -0.45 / 4.81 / 4.58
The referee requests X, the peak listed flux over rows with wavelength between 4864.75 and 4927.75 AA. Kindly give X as 8.595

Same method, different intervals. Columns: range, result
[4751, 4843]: 4.981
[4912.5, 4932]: 4.667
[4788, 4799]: 4.754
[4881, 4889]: 4.526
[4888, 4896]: 4.527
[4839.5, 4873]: 14.9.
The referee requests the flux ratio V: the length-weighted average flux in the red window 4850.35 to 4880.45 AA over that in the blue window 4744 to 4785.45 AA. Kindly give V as 1.4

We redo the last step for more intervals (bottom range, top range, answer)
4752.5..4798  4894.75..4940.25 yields 0.94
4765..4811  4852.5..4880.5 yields 1.43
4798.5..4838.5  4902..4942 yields 0.97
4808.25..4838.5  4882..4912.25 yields 0.96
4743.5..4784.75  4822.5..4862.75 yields 1.19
